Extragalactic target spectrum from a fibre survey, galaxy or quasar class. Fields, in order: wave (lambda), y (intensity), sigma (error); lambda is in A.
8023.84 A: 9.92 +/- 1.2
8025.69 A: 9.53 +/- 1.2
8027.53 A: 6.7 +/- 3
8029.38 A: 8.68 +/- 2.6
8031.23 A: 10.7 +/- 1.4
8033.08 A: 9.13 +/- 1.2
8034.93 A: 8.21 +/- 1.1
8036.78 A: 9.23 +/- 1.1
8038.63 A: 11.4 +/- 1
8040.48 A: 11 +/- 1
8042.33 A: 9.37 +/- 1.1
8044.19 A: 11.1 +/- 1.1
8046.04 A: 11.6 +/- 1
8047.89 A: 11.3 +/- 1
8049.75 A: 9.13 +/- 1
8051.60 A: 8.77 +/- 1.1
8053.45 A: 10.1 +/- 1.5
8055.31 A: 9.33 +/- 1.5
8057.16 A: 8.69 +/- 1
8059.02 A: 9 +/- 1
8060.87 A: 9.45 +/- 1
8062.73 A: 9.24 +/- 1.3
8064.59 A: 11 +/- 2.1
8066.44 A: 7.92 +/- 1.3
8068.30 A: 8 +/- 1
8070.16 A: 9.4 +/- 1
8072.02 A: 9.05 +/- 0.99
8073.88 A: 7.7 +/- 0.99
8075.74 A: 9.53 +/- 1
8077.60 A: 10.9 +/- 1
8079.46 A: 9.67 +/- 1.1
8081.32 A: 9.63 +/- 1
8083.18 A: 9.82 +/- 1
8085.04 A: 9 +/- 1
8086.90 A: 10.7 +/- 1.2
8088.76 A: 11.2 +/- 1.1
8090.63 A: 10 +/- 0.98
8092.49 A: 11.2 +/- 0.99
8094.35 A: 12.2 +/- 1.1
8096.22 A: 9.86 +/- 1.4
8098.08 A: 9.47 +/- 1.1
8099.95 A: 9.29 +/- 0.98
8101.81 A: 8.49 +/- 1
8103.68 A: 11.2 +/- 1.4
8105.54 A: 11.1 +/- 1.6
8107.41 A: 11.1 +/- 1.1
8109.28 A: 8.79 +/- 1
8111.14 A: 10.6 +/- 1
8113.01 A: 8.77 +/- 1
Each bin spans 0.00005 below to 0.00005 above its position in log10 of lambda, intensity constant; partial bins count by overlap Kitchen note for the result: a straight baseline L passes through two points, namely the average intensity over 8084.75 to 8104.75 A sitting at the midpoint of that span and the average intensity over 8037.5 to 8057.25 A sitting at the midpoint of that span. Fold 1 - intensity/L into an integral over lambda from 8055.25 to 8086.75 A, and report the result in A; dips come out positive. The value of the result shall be 3.0 A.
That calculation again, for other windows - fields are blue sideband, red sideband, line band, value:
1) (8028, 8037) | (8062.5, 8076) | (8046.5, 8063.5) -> -0.99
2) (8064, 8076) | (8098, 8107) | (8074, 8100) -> -1.83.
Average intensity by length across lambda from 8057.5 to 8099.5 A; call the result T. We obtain 9.7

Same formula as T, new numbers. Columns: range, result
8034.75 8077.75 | 9.6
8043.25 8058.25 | 9.99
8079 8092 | 10.1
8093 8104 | 10.1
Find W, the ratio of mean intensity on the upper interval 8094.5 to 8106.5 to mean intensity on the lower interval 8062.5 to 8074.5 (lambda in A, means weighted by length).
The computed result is 1.1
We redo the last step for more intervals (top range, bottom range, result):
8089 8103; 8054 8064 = 1.10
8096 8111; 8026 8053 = 1.02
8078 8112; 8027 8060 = 1.05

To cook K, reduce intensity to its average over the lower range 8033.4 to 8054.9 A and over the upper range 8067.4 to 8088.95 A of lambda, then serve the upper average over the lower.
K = 0.9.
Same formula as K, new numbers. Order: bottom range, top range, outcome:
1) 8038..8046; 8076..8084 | 0.92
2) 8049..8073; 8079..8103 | 1.10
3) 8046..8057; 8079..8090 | 1.02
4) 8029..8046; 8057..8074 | 0.90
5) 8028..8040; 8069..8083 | 0.99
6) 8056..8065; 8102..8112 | 1.11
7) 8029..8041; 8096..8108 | 1.03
